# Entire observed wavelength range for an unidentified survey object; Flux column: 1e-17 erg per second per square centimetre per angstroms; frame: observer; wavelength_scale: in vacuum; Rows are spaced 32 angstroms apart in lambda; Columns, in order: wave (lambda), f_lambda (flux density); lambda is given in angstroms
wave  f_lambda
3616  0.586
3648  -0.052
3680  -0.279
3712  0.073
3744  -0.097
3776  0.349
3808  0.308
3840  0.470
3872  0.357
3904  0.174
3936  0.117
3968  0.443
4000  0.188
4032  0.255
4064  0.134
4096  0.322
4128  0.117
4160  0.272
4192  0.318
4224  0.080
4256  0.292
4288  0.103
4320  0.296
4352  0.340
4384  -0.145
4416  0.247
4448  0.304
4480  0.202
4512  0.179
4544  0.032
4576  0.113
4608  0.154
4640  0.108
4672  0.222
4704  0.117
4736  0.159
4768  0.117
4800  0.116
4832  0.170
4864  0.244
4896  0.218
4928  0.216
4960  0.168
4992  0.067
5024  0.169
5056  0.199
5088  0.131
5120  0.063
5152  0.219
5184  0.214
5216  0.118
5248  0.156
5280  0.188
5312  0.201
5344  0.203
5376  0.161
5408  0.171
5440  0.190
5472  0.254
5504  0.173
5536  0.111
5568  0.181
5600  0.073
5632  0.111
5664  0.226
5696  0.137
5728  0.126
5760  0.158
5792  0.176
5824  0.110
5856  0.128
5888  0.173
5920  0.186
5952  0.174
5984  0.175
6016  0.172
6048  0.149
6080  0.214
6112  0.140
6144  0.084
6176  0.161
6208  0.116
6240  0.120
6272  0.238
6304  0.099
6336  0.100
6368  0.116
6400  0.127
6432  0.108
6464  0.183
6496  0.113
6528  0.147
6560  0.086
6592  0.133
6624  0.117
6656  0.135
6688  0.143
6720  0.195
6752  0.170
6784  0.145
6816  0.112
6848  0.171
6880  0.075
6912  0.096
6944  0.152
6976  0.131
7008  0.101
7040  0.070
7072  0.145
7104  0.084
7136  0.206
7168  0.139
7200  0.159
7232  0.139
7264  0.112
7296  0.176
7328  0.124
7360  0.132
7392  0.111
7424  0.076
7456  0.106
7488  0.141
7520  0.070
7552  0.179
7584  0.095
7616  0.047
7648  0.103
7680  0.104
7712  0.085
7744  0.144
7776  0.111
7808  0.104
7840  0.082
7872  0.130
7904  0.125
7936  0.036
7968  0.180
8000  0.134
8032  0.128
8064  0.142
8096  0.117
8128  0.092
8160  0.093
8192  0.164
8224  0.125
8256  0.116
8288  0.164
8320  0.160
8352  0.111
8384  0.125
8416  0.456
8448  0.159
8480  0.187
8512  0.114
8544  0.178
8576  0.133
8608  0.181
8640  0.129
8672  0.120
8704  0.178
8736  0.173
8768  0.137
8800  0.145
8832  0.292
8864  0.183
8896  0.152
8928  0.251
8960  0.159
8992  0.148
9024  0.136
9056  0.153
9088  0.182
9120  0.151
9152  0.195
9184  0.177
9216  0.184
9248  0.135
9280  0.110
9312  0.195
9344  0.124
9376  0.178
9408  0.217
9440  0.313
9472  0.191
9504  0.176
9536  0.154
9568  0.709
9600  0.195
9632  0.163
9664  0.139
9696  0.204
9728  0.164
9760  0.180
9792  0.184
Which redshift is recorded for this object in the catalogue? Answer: 1.26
